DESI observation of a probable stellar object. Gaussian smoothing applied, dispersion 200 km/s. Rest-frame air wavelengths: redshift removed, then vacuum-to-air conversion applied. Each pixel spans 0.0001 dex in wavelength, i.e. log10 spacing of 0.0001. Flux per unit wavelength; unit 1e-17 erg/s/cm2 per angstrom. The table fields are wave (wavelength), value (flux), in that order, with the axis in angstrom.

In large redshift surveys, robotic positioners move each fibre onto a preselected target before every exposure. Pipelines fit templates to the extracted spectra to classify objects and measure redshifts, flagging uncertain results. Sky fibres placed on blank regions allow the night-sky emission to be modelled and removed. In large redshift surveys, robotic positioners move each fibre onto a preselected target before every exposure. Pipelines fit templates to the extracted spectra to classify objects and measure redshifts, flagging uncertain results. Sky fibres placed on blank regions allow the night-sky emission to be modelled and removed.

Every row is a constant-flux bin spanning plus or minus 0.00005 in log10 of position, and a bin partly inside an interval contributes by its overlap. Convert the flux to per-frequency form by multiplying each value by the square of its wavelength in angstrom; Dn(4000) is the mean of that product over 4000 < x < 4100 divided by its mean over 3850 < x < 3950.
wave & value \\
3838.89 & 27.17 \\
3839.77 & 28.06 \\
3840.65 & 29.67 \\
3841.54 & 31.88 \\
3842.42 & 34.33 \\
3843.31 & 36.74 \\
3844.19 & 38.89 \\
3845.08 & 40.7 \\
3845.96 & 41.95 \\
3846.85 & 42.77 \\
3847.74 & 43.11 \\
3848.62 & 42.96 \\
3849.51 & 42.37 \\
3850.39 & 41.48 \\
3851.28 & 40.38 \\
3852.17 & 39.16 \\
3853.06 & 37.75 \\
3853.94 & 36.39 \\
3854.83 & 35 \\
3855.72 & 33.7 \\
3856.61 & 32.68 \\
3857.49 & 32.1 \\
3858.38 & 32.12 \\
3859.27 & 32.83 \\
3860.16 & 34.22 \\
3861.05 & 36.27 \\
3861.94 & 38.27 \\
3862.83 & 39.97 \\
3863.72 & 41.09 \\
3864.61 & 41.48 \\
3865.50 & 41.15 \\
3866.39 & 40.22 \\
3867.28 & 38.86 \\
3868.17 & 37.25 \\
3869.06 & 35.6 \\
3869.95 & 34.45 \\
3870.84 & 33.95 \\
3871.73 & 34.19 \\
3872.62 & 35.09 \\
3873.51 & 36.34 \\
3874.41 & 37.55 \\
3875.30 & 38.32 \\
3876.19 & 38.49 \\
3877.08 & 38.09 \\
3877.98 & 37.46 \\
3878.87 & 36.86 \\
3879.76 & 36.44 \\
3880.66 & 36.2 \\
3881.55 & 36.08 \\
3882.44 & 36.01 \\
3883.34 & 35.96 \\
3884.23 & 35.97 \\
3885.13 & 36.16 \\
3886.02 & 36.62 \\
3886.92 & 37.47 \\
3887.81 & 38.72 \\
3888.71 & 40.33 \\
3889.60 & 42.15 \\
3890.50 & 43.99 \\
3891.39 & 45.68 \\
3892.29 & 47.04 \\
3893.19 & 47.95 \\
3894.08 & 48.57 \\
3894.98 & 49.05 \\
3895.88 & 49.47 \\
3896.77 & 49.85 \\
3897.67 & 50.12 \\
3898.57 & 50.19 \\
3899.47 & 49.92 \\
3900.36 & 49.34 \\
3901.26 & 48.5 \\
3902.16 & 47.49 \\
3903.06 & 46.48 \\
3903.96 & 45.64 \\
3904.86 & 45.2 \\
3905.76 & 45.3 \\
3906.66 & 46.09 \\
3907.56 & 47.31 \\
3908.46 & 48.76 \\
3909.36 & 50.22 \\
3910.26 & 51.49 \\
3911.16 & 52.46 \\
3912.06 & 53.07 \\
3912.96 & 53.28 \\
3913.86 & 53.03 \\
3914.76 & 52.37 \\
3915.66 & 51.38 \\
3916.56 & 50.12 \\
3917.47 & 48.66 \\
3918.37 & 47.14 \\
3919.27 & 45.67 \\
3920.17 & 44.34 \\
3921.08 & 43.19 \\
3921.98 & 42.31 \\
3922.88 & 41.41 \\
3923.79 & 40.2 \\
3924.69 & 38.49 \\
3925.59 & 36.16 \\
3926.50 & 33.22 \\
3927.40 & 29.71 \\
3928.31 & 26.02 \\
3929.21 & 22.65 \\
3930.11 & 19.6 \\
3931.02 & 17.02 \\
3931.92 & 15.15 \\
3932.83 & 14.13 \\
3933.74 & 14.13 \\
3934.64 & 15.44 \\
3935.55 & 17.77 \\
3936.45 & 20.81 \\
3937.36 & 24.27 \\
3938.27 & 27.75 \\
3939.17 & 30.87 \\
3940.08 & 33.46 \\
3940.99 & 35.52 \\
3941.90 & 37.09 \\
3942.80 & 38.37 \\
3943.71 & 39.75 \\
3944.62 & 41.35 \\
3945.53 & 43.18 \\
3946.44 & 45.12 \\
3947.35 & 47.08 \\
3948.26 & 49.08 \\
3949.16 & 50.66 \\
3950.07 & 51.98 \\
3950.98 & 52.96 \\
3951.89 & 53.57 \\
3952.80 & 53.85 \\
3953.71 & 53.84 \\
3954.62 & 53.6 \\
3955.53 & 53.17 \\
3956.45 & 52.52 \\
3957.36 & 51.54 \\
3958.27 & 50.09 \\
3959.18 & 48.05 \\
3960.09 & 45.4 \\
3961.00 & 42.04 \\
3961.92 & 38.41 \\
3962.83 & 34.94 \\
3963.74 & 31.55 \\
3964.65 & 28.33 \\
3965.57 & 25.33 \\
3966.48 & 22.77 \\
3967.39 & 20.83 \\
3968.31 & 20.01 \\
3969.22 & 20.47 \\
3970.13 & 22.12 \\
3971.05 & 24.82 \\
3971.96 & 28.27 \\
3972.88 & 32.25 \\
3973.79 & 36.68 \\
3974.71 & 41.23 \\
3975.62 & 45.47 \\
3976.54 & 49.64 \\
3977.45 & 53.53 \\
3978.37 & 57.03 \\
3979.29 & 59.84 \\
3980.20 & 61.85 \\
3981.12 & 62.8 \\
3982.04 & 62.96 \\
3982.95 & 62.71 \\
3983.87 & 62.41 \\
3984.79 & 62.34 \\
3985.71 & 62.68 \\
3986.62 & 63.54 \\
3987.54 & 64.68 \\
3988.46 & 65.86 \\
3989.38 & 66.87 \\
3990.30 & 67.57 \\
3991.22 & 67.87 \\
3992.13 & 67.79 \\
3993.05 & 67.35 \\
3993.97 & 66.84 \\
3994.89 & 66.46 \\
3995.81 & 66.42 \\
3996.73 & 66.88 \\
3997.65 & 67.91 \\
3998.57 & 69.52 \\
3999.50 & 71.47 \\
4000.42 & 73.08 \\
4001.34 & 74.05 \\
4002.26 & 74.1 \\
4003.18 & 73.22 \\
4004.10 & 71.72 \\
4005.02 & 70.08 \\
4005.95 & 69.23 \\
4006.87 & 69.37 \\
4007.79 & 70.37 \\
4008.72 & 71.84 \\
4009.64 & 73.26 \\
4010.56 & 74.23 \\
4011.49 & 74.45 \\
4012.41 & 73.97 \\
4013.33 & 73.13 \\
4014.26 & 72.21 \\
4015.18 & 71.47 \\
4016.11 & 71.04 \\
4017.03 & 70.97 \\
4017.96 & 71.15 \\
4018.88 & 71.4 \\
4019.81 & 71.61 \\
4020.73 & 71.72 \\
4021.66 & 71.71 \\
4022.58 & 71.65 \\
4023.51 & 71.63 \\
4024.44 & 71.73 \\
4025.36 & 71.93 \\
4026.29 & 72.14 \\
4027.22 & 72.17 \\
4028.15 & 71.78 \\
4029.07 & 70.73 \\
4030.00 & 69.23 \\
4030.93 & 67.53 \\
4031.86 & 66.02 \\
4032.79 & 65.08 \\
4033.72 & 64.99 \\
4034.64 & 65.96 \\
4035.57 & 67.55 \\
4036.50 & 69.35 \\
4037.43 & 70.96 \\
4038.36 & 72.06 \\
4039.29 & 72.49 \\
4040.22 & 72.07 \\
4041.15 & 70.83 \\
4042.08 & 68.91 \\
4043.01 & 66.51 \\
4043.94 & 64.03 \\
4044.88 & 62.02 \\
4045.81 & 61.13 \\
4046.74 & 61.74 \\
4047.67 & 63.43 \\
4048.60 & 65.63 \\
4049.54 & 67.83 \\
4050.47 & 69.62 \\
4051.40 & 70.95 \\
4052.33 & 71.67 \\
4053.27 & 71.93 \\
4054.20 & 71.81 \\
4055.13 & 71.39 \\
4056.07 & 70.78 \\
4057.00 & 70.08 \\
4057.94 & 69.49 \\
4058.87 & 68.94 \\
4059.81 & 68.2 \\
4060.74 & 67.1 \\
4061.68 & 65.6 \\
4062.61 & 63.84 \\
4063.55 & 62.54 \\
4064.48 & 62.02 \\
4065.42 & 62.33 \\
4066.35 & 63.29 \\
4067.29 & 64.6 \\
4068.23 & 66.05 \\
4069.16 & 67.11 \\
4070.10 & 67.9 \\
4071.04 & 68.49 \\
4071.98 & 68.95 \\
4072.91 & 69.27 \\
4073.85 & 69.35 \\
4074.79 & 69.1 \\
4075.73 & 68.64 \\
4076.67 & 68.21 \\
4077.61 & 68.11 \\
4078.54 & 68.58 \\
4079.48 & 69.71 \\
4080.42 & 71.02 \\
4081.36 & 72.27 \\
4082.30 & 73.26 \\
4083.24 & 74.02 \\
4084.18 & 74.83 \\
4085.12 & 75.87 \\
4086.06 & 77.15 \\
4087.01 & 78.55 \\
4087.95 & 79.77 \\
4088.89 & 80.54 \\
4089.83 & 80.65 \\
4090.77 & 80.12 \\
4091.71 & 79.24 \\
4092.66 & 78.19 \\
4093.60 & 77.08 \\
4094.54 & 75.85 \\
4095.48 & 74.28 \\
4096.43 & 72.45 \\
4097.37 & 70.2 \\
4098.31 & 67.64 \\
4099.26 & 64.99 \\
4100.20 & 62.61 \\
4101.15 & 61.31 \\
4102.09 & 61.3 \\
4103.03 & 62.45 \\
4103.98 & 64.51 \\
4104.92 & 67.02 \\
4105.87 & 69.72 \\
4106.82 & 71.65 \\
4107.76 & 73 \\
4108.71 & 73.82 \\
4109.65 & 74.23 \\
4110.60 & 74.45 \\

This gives 1.93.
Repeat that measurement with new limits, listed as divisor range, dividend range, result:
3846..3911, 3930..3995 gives 1.11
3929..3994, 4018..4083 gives 1.67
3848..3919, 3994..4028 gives 1.81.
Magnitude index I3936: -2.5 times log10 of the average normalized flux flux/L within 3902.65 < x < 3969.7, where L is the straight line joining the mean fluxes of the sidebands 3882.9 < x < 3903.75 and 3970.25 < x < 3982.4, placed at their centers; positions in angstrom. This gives 0.16 mag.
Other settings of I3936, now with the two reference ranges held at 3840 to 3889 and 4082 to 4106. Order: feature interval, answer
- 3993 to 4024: -0.20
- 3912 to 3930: 0.09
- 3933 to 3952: 0.34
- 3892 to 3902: -0.16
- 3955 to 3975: 0.44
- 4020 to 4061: -0.08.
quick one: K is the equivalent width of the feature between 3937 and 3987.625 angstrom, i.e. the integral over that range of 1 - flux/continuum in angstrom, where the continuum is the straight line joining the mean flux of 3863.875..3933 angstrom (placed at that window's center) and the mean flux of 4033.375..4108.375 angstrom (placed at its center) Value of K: 7.7 angstrom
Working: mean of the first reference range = 41.1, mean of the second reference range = 69.5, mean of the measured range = 43.9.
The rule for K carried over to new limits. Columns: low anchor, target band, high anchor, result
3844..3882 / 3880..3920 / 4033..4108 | -2.3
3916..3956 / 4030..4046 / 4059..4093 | -1.6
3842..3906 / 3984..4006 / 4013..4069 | -2.7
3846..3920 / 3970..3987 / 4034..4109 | 1.7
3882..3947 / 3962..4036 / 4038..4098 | -4.7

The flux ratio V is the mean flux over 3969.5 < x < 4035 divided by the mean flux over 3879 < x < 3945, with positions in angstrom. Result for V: 1.63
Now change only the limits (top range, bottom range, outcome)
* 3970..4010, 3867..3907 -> 1.48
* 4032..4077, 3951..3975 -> 1.77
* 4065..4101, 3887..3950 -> 1.76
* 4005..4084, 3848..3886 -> 1.86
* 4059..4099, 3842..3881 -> 1.89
